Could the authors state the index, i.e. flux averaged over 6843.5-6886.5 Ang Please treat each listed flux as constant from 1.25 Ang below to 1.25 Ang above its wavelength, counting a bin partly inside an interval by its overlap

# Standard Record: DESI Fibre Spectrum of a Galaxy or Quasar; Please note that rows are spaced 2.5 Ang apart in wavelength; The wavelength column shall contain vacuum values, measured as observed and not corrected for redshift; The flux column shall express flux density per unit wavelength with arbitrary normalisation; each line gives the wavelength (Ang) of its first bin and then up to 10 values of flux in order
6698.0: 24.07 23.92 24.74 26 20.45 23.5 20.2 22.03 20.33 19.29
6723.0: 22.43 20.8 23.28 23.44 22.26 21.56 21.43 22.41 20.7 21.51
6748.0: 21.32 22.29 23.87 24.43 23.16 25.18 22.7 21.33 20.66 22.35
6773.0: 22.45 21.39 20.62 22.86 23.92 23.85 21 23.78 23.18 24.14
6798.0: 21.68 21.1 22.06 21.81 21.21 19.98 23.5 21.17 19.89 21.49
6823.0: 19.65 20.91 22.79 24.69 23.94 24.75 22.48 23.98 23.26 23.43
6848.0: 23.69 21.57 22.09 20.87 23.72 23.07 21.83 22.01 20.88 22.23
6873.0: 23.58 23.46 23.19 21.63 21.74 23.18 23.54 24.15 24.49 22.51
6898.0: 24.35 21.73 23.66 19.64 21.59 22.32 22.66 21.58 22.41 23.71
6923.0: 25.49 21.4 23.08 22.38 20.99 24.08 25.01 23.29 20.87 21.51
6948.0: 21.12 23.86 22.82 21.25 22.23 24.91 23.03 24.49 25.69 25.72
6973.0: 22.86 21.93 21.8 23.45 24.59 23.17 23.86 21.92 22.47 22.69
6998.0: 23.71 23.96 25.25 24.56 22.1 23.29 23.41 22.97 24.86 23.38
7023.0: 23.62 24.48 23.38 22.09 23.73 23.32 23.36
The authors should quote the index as 22.5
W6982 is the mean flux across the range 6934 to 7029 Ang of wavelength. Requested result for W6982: 23.4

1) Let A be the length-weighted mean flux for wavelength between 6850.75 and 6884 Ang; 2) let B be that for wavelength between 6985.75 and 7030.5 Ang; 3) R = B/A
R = 1.05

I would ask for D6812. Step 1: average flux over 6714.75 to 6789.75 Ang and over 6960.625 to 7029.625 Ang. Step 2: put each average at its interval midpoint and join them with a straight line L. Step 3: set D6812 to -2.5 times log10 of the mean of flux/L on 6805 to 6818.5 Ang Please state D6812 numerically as 0.06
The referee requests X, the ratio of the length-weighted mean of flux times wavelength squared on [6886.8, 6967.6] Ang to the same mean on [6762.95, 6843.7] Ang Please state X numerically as 1.06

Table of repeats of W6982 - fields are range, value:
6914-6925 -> 23.2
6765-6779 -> 21.5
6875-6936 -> 22.7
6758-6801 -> 22.5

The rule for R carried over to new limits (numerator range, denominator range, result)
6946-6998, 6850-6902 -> 1.02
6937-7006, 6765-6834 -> 1.06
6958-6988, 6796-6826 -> 1.11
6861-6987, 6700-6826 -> 1.03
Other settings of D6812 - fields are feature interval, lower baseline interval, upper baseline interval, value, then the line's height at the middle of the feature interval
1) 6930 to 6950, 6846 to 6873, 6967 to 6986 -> 0.04 mag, 23.2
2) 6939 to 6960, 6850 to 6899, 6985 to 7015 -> 0.04 mag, 23.1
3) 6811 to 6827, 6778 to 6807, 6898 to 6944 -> 0.07 mag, 22.6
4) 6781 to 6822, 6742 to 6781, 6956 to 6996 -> 0.02 mag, 22.5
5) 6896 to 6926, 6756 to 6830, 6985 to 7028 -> 0.02 mag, 22.9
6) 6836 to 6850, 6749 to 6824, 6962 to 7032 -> -0.04 mag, 22.6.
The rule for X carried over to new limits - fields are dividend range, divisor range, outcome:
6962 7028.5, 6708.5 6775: 1.15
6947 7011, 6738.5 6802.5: 1.10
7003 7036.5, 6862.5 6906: 1.08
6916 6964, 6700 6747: 1.10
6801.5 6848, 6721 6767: 1.02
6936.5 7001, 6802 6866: 1.08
